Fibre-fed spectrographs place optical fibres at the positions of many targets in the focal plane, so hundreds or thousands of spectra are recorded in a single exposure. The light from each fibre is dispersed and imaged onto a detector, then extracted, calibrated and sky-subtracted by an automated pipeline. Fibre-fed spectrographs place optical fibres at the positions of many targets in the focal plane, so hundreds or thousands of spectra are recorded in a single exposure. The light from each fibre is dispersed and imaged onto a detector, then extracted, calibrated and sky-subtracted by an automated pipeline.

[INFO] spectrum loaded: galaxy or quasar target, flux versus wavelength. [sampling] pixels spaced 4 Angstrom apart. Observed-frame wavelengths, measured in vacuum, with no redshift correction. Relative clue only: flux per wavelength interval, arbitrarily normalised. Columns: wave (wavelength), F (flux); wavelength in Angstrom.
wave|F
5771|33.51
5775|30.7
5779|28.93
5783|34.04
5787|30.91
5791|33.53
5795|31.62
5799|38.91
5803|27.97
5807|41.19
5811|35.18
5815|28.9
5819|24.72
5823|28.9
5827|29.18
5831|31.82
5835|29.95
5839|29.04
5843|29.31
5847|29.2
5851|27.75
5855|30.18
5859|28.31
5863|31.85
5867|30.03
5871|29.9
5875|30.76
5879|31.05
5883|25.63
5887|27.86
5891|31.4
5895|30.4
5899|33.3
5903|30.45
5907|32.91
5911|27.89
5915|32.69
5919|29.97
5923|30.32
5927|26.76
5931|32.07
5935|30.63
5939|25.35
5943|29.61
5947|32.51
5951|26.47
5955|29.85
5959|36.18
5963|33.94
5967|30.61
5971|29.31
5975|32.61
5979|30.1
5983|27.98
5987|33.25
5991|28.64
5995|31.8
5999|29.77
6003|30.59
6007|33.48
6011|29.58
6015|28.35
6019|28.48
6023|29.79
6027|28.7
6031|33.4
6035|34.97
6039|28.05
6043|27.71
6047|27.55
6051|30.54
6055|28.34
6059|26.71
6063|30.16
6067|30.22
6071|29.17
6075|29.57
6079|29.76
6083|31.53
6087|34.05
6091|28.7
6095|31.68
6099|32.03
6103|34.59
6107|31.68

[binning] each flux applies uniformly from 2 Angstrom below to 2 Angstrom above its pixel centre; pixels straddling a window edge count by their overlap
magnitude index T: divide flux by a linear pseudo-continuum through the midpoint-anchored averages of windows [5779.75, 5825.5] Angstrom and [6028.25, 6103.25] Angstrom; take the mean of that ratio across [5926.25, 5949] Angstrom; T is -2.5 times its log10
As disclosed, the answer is 0.06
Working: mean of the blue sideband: 32.2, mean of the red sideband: 30.3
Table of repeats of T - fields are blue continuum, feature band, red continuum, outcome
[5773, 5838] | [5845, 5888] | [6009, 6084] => 0.06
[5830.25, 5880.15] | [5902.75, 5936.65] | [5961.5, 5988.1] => 0.00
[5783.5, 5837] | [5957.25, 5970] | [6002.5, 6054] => -0.09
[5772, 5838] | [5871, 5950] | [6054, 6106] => 0.04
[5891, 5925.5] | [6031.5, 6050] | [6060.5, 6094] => 0.02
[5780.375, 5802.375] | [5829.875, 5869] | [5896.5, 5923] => 0.09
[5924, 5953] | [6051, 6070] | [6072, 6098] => 0.06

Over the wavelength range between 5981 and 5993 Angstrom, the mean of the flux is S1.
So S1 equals 30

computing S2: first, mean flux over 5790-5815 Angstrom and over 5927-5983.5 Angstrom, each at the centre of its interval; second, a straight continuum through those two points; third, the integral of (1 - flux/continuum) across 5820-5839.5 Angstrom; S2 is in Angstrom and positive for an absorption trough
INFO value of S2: 2.3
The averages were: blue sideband 34.3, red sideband 30.5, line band 29.6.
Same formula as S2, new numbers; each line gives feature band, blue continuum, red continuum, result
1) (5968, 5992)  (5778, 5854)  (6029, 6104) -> 0.20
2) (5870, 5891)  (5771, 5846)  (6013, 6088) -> 1.16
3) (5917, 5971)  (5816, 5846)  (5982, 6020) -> -0.78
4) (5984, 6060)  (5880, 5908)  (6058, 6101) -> 0.87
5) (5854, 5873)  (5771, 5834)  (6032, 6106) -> 0.86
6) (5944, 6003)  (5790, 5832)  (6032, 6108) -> 0.15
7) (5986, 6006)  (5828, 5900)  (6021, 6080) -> -0.76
